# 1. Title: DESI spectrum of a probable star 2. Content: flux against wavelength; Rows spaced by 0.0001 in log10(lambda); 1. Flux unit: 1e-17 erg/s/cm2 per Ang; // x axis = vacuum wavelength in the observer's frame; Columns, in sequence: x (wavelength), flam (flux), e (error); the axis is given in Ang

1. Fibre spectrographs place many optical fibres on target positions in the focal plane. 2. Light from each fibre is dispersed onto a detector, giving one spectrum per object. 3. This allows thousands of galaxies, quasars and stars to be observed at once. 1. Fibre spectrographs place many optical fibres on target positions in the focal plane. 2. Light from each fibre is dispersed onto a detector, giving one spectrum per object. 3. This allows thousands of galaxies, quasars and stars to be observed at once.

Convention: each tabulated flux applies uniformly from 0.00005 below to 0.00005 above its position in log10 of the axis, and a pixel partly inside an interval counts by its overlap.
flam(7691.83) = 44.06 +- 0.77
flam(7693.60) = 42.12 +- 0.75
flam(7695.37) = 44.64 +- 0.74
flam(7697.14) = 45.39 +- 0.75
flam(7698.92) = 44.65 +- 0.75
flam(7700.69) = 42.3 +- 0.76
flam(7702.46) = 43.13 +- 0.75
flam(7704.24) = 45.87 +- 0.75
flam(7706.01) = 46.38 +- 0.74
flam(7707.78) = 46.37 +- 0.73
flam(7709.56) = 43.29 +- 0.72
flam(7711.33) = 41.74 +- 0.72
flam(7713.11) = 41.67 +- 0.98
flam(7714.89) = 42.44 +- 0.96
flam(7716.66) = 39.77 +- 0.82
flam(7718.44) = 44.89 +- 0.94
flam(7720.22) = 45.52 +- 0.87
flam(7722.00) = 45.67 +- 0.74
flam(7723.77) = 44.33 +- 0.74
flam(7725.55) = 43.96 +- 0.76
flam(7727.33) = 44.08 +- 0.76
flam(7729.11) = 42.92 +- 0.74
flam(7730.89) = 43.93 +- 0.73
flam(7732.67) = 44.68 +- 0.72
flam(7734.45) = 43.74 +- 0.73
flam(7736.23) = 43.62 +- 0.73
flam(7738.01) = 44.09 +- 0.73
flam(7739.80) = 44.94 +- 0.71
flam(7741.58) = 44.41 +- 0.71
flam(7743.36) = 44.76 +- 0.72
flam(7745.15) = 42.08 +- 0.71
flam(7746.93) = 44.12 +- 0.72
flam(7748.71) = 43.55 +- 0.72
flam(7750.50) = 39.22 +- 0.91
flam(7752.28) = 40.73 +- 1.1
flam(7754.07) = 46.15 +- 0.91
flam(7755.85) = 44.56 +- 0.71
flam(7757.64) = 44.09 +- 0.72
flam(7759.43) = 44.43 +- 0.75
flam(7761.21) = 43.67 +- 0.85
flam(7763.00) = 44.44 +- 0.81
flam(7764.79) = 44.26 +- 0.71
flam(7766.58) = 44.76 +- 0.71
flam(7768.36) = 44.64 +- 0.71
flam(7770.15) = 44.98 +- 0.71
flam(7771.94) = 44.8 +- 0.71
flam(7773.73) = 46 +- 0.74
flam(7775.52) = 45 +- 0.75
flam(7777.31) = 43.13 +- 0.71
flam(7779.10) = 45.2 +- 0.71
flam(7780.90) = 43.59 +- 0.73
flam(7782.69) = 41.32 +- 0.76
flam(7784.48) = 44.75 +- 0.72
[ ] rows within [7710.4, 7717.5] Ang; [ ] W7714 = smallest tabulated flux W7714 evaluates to 39.77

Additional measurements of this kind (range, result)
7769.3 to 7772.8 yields 44.8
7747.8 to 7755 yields 39.22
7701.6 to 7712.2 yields 41.74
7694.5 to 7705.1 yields 42.3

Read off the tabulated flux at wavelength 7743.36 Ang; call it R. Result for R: 44.76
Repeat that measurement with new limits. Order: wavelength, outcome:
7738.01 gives 44.09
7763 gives 44.44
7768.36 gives 44.64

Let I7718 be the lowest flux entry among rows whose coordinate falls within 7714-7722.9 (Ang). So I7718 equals 39.77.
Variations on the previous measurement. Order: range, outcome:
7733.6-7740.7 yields 43.62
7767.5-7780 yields 43.13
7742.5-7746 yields 42.08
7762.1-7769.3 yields 44.26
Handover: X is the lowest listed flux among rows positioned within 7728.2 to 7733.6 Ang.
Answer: 42.92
